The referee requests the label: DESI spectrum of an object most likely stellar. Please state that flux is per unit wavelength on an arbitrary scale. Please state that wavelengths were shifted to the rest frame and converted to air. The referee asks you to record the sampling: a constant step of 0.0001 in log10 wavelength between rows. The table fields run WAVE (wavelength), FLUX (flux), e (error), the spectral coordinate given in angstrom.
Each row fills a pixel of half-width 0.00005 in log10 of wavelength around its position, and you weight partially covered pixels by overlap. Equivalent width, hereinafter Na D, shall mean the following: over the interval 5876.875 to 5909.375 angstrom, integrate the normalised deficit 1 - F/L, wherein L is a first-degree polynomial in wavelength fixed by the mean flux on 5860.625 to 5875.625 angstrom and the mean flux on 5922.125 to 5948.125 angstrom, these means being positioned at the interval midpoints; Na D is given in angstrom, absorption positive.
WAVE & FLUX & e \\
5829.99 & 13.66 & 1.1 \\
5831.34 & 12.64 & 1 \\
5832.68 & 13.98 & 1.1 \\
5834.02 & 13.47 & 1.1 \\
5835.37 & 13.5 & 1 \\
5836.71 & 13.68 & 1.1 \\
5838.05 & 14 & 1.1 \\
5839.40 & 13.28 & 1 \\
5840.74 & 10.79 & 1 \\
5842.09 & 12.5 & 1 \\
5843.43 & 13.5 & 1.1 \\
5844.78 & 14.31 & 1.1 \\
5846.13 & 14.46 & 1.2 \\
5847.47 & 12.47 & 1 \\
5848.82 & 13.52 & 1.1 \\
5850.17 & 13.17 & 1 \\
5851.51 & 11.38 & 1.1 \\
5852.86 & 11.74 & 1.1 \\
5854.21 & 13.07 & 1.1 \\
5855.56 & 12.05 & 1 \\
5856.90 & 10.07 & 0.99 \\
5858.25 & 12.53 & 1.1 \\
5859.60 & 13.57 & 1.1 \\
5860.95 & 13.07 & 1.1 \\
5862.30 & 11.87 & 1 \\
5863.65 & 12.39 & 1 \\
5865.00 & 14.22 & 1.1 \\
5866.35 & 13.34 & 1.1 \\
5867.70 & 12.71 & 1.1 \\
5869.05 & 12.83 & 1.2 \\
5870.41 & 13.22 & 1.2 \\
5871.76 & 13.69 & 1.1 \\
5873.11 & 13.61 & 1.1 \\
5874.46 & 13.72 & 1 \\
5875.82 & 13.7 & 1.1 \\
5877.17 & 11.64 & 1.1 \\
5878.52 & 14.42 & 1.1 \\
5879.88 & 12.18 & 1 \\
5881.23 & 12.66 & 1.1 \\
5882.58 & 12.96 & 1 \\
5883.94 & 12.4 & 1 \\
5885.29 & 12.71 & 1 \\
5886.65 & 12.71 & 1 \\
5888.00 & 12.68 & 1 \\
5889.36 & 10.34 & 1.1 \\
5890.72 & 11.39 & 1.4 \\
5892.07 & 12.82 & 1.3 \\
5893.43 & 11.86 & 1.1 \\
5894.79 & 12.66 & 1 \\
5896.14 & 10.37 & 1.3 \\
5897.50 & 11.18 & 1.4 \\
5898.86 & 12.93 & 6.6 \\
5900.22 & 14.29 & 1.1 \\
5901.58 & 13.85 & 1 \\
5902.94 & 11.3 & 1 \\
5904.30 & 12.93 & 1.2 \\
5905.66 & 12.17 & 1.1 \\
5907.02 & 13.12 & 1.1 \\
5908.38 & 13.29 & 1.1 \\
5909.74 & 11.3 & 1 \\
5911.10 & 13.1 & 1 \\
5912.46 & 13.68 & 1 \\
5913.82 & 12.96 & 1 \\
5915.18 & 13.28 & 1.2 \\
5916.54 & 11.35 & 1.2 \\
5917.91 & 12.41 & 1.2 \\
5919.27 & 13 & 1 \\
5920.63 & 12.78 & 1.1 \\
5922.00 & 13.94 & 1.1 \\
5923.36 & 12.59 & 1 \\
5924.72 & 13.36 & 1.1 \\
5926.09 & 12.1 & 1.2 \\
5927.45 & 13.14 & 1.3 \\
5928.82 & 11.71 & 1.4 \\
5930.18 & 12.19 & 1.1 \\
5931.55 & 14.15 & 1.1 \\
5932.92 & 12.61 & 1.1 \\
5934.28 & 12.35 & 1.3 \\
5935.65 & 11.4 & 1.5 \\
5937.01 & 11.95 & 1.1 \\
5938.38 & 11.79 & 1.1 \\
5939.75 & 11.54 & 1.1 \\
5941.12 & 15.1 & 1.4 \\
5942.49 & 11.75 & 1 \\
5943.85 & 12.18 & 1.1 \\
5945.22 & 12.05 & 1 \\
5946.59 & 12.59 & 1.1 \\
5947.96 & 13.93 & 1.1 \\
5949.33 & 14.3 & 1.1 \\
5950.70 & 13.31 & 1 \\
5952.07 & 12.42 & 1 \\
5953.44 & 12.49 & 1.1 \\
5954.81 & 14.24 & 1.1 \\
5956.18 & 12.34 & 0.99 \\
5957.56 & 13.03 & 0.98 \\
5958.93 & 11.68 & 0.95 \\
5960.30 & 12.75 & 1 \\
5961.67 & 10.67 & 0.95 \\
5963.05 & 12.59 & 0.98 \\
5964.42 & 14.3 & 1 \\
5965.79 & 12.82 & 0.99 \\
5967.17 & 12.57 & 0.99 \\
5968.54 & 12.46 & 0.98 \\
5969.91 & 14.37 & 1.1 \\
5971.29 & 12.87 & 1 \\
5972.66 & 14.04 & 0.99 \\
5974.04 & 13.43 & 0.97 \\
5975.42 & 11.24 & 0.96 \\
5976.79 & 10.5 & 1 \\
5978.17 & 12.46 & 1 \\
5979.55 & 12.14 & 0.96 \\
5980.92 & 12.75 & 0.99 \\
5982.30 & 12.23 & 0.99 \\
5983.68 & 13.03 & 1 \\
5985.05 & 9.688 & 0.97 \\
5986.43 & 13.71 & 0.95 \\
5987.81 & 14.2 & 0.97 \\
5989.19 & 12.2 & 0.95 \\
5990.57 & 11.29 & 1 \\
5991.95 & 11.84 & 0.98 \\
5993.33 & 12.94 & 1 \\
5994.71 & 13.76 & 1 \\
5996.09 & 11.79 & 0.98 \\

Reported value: 1.2 angstrom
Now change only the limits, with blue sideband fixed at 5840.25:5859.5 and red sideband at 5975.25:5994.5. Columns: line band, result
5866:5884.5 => -0.82 angstrom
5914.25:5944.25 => -0.51 angstrom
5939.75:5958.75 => -0.99 angstrom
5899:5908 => -0.37 angstrom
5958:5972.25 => -0.54 angstrom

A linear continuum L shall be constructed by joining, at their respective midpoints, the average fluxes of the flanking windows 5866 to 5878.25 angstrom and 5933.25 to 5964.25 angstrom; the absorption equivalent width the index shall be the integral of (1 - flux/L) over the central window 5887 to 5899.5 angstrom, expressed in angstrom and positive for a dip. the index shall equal 1.2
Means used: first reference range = 13.2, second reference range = 12.6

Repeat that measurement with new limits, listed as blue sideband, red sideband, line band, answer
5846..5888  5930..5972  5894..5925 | 0.3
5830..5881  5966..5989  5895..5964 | 0.6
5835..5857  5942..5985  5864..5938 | 0.5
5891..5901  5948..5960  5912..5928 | -0.4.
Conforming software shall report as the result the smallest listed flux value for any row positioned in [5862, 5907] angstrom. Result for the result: 10.34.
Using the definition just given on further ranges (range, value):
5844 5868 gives 10.07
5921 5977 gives 10.5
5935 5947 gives 11.4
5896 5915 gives 10.37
